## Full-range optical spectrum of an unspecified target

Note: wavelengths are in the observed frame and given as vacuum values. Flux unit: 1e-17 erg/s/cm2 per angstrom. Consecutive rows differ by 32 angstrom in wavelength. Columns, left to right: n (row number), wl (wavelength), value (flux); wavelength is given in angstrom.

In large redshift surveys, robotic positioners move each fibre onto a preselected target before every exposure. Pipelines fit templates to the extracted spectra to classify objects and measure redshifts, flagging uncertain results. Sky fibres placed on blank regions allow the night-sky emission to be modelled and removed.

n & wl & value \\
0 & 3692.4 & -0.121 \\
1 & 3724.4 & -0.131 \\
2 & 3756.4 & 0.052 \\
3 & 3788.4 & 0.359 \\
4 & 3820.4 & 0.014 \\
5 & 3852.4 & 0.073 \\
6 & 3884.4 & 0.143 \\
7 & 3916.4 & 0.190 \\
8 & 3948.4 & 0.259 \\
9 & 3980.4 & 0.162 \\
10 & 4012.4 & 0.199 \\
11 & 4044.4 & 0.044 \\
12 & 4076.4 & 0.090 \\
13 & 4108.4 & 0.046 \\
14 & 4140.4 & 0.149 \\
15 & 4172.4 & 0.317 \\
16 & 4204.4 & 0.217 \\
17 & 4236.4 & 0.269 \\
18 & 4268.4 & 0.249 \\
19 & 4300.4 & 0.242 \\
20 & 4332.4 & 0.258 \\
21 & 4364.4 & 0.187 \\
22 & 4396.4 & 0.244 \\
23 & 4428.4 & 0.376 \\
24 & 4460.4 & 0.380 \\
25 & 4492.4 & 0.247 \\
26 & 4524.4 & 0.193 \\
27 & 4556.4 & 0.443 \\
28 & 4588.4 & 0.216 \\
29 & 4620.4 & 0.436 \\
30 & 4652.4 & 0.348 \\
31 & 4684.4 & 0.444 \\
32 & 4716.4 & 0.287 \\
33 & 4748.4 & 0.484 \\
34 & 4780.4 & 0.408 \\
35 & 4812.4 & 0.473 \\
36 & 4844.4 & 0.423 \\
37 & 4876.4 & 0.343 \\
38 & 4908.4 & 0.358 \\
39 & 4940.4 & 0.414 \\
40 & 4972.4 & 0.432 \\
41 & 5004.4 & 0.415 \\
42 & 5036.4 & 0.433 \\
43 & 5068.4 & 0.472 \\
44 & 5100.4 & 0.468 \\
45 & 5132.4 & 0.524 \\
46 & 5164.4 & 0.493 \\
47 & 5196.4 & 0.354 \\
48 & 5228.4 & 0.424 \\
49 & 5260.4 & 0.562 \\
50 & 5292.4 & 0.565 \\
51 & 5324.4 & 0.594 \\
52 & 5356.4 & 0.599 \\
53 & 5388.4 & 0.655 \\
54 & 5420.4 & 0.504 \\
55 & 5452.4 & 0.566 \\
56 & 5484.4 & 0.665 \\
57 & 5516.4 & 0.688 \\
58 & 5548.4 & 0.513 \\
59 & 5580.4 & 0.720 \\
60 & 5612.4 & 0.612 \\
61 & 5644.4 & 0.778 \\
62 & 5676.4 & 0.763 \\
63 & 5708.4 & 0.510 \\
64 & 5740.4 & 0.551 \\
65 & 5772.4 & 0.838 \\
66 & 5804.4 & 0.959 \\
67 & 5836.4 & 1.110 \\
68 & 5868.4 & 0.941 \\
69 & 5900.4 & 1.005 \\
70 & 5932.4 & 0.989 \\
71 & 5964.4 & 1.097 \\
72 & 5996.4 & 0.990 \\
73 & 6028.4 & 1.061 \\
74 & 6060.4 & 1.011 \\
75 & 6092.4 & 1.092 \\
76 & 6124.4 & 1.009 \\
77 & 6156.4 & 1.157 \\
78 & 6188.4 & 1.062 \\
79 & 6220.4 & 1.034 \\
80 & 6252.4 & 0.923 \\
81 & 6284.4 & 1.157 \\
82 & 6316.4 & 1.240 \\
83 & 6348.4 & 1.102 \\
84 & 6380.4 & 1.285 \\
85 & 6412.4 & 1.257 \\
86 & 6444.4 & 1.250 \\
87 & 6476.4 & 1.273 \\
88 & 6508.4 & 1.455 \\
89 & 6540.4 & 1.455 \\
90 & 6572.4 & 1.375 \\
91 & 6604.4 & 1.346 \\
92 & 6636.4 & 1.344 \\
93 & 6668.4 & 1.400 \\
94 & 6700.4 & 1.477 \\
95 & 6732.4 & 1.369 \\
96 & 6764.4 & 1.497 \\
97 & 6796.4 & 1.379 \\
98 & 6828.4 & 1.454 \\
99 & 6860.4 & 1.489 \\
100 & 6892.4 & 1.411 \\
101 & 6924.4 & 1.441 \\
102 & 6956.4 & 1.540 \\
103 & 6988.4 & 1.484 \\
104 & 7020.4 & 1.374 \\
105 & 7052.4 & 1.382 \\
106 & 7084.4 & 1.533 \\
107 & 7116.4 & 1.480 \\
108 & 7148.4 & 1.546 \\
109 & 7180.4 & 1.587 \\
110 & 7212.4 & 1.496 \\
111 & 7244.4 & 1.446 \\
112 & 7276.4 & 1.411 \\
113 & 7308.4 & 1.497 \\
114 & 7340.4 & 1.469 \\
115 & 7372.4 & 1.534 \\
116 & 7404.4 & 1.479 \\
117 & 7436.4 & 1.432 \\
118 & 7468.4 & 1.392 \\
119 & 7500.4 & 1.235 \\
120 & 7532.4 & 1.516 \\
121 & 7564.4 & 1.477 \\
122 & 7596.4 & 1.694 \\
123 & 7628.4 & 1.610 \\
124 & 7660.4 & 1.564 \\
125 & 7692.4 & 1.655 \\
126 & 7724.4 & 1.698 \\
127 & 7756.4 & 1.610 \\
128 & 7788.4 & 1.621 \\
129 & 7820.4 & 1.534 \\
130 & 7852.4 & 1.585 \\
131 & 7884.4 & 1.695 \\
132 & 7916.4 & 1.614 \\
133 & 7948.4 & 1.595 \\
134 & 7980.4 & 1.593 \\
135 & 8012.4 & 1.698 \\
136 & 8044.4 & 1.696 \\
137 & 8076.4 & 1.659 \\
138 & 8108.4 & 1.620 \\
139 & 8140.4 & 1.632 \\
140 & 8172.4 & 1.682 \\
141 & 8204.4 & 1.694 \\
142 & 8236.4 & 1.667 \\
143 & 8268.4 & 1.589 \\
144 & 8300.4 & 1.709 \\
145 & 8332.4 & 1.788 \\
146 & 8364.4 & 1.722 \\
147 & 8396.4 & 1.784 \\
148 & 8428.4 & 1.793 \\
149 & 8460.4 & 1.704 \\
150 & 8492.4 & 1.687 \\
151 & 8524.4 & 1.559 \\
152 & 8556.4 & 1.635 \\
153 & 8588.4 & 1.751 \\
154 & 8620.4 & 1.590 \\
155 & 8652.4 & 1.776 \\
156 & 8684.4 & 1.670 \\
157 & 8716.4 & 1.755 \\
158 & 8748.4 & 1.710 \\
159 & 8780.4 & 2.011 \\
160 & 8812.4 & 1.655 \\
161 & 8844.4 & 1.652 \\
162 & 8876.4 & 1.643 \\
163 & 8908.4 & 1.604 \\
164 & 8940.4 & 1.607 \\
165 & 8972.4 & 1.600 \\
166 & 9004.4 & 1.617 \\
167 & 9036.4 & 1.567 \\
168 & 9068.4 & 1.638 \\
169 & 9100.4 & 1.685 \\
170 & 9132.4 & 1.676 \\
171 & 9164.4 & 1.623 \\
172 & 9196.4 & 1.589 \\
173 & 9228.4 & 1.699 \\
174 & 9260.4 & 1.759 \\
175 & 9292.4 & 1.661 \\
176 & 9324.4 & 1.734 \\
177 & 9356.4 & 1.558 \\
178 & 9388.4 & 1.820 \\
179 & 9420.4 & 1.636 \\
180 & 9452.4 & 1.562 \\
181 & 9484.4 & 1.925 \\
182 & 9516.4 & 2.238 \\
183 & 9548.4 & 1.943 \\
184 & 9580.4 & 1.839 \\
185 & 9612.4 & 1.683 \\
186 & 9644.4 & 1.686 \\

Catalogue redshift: 0.449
